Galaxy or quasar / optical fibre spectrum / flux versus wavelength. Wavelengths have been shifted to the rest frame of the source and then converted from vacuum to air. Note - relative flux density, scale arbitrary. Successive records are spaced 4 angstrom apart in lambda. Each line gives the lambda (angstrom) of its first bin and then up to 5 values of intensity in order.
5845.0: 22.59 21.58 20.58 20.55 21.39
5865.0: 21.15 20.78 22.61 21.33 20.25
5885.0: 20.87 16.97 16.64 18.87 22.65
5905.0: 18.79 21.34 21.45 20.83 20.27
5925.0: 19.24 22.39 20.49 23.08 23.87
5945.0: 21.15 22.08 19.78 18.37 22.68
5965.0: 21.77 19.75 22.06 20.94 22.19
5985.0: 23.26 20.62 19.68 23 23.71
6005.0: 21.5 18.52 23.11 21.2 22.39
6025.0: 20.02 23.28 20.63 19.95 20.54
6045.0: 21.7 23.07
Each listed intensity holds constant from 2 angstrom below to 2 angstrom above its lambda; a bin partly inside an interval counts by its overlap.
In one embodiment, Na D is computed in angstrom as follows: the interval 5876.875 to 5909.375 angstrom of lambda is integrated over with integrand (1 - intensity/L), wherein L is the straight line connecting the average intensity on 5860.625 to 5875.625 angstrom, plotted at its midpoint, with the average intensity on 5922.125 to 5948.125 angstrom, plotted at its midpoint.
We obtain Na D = 3.0 angstrom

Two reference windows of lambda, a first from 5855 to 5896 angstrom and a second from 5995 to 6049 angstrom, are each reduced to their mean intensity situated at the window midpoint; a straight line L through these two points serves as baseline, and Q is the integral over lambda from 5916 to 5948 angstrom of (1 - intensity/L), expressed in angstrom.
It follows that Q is -1.1 angstrom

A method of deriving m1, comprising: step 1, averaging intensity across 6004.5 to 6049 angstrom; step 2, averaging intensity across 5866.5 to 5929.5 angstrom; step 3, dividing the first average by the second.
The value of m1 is 1.0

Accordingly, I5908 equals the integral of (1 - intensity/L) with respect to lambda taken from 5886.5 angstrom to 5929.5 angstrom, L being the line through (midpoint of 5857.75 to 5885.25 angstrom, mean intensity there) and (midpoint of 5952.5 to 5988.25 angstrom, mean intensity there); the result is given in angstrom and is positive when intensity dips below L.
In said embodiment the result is 2.70 angstrom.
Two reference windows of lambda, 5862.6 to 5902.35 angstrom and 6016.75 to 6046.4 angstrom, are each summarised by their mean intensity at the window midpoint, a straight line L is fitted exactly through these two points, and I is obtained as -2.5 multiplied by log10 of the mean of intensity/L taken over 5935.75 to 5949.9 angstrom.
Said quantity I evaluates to -0.10 mag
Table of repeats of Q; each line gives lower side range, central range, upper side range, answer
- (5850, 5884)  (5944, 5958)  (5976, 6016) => 0.7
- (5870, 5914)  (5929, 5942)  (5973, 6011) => -1.0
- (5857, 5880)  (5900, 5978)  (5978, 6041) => 1.0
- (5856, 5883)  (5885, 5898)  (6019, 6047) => 2.0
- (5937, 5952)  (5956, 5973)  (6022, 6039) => 0.8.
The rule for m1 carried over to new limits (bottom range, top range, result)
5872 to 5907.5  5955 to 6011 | 1.07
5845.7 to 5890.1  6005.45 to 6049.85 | 1.02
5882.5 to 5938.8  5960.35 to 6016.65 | 1.07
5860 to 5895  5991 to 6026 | 1.07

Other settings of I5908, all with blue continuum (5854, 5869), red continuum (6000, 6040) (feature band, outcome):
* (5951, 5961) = 0.7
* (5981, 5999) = -0.4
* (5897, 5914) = 0.2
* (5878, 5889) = 0.5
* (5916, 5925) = 0.4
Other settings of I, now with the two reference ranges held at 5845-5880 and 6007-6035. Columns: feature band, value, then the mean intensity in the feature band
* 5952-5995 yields 0.01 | 21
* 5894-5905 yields 0.07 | 20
